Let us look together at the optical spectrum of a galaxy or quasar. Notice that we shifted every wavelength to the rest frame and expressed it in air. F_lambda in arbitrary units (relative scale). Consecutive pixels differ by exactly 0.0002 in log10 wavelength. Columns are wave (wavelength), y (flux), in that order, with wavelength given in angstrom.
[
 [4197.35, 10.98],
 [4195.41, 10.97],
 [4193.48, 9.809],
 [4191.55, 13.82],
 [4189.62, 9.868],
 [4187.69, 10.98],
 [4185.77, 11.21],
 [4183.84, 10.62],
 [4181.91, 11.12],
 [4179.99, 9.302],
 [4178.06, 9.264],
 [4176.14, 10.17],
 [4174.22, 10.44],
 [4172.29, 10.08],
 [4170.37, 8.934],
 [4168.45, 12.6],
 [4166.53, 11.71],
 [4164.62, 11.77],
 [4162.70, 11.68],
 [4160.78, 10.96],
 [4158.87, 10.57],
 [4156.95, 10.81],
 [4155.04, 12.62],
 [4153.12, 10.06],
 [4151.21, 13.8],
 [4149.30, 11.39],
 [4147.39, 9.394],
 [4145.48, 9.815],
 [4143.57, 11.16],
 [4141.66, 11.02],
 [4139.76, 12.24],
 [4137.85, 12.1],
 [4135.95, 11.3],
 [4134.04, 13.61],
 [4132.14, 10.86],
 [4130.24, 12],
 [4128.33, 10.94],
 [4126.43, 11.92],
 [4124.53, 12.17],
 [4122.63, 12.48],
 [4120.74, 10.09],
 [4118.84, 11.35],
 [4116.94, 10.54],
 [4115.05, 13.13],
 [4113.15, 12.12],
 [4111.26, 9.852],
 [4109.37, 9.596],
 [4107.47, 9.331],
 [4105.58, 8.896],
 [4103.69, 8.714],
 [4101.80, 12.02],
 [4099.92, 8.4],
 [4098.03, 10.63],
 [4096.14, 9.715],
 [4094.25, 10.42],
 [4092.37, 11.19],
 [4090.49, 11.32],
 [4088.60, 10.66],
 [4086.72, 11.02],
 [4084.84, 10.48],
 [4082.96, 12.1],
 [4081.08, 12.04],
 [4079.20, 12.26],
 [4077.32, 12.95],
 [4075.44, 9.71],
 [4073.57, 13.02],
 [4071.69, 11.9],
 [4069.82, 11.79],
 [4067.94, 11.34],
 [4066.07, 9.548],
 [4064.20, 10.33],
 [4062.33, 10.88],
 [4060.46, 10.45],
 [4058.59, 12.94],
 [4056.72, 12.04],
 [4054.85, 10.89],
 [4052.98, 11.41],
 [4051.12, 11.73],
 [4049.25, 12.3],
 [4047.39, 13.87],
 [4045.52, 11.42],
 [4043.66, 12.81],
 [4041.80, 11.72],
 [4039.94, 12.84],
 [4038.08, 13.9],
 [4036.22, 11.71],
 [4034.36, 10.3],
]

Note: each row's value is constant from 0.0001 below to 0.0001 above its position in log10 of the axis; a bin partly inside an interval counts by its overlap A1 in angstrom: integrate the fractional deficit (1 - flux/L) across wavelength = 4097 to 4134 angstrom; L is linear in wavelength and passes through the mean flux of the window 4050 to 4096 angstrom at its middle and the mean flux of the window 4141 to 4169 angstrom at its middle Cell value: 1.4 angstrom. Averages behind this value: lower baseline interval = 11.3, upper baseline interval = 11.3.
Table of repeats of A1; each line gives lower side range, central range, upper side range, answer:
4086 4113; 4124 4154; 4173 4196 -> -3.2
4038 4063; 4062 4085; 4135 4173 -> 0.8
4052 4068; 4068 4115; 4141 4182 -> 0.5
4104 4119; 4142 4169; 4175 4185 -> -2.7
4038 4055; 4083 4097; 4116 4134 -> 1.2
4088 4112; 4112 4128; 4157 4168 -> -1.8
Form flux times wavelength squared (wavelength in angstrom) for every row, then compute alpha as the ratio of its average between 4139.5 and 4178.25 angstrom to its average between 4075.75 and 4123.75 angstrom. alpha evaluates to 1.04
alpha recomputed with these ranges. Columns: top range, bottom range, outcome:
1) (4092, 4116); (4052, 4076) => 0.93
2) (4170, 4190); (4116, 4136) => 0.91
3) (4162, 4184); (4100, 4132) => 1.00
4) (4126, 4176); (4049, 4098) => 1.04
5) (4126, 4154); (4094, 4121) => 1.13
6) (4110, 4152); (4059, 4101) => 1.07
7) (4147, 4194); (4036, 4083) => 0.98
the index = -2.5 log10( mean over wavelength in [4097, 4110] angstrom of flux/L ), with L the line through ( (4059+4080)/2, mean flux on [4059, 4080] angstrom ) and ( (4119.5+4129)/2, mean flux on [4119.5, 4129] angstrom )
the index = 0.19 mag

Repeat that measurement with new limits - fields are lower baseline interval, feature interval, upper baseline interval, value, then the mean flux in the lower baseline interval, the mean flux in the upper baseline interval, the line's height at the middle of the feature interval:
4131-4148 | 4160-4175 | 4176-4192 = -0.013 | 11.3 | 10.6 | 10.9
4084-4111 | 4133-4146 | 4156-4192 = -0.113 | 10.2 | 10.8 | 10.5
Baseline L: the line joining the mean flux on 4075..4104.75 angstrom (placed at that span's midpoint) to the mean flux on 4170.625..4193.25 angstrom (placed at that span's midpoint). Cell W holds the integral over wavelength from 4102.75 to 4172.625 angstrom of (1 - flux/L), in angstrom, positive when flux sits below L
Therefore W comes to -2.9 angstrom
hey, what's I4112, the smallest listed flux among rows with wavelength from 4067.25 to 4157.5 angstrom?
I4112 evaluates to 8.4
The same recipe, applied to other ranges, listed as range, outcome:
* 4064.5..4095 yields 9.548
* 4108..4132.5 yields 9.596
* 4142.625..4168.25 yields 9.394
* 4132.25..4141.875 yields 11.02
